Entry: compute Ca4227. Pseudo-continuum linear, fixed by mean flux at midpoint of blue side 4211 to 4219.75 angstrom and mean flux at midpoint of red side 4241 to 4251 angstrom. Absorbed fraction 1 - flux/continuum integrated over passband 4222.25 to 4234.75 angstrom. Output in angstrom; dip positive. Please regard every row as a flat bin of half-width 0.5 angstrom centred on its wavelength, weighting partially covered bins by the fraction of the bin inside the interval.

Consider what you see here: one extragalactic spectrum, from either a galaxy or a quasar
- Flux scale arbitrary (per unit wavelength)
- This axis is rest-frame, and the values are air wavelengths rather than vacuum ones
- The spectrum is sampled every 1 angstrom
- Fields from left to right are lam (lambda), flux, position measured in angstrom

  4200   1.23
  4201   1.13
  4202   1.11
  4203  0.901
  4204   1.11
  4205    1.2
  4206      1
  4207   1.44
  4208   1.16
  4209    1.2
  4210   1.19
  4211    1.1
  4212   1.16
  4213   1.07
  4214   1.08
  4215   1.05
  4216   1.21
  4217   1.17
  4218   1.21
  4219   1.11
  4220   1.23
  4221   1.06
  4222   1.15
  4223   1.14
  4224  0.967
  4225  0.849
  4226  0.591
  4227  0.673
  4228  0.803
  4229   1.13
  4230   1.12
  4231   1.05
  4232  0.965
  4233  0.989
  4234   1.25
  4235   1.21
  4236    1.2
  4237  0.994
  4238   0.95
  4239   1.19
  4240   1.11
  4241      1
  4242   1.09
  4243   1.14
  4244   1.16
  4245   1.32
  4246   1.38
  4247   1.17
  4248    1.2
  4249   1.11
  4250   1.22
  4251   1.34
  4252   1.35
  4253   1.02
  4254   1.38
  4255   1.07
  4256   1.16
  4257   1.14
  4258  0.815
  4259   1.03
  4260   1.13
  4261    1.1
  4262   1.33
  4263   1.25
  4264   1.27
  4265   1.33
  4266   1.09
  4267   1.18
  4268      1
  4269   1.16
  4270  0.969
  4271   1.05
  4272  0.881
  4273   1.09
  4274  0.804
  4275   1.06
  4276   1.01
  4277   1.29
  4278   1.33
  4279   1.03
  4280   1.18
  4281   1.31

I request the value 2.06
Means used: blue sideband 1.13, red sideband 1.2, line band 0.969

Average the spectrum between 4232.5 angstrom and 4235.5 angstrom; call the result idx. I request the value 1.15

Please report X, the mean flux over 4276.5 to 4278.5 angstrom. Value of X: 1.31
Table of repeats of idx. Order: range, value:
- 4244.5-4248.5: 1.27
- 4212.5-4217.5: 1.12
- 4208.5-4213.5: 1.14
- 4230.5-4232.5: 1.01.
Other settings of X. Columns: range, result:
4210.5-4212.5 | 1.13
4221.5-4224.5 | 1.09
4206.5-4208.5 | 1.3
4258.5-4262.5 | 1.15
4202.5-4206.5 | 1.05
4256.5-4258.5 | 0.977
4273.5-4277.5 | 1.04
